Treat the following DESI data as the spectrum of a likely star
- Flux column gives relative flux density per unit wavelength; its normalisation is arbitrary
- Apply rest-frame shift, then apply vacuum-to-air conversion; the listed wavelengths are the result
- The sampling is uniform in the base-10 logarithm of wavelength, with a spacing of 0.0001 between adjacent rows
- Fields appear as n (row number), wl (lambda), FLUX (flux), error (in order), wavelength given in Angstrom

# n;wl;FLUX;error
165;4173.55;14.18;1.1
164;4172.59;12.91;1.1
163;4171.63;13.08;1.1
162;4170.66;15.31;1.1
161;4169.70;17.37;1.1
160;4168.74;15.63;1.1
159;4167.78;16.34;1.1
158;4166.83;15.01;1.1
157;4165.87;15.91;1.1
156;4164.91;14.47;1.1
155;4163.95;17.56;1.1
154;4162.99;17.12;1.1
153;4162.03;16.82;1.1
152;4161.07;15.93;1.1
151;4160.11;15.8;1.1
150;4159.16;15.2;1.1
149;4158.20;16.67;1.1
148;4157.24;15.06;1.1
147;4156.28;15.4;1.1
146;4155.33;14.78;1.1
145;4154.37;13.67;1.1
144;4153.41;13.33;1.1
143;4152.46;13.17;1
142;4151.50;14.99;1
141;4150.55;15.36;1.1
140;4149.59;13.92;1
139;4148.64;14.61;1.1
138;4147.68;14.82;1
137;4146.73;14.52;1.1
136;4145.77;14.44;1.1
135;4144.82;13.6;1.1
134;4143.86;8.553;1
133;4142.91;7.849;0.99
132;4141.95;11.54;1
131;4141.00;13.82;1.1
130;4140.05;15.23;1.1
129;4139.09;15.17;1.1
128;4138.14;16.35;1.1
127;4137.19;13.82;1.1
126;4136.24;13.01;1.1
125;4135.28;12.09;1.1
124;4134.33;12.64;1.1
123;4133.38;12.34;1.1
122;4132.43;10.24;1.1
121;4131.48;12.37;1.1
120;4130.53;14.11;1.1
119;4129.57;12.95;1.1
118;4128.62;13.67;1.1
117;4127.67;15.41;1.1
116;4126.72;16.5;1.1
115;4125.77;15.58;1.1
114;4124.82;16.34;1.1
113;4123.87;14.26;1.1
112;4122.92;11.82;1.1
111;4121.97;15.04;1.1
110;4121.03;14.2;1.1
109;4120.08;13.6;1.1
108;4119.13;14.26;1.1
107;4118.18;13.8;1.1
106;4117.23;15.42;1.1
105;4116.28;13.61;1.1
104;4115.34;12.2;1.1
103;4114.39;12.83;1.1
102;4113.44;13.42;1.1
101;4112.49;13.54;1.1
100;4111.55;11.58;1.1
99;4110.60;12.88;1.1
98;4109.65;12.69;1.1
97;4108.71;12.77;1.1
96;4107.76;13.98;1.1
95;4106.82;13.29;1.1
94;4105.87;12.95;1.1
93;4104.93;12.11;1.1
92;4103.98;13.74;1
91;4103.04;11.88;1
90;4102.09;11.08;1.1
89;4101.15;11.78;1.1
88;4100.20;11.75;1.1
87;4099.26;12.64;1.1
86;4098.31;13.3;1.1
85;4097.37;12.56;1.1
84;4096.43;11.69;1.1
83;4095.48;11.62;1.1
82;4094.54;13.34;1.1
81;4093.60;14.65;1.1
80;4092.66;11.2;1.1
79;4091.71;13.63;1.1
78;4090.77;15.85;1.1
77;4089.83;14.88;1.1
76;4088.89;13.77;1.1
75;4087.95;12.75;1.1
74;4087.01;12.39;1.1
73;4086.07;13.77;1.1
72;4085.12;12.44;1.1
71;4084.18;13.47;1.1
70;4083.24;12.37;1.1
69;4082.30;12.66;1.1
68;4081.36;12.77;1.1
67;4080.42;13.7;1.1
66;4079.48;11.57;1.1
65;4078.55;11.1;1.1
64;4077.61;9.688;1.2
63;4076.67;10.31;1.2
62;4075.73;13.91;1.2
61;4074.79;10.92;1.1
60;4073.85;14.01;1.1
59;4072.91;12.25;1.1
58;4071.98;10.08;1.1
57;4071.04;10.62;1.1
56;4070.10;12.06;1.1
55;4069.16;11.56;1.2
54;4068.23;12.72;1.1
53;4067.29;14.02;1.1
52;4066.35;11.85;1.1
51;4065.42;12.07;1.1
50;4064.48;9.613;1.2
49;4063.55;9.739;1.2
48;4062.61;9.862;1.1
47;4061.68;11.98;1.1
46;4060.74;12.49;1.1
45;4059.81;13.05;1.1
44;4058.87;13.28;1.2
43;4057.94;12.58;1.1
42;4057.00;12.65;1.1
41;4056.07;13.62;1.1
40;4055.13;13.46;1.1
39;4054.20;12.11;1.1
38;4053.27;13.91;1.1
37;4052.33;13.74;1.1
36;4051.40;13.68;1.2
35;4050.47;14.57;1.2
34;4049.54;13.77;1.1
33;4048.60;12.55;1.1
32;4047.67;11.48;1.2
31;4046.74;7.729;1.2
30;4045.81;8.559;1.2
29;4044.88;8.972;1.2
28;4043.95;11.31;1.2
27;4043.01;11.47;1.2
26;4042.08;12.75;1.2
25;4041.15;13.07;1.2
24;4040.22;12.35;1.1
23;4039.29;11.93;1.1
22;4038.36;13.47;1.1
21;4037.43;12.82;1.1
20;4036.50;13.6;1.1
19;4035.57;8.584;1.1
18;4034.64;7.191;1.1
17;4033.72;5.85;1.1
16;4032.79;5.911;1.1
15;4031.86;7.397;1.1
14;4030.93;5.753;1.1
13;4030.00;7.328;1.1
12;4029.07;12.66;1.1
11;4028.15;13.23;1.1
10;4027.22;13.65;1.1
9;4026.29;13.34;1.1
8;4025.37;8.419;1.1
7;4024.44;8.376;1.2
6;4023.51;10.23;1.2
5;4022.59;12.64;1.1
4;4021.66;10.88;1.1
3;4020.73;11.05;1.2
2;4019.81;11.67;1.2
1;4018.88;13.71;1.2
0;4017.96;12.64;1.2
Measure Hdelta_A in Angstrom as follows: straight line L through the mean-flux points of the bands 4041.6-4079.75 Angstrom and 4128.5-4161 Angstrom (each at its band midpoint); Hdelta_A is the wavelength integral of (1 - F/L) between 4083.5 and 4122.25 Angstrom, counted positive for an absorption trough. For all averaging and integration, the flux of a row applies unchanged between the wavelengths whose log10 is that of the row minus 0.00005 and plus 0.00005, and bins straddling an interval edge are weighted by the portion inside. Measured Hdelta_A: -0.95 Angstrom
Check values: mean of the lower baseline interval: 11.9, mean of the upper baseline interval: 13.7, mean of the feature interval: 13.1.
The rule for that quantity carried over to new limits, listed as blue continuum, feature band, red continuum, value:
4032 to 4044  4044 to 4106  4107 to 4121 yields -1.8 Angstrom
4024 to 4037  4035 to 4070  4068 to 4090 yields -4.5 Angstrom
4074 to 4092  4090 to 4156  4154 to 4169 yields 4.1 Angstrom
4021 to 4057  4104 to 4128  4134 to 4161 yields -1.1 Angstrom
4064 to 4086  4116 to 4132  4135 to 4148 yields -1.7 Angstrom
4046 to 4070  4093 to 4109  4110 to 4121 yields 0.6 Angstrom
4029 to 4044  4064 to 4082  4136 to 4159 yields -0.8 Angstrom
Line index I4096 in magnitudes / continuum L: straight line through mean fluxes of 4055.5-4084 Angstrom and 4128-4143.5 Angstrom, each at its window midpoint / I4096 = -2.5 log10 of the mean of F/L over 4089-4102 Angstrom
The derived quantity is -0.05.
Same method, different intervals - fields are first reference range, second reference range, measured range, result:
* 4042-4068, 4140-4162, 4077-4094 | -0.019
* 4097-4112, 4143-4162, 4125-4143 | 0.006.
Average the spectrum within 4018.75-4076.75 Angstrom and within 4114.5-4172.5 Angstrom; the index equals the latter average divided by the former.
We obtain 1.25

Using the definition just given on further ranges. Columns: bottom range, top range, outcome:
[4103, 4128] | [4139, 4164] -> 1.05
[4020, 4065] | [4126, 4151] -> 1.20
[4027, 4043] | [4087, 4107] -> 1.23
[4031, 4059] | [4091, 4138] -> 1.16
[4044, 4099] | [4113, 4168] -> 1.15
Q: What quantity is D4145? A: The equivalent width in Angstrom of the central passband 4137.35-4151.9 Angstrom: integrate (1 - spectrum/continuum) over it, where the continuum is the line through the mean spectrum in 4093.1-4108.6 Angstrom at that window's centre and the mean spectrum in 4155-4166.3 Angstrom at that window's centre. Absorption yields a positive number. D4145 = 1.3 Angstrom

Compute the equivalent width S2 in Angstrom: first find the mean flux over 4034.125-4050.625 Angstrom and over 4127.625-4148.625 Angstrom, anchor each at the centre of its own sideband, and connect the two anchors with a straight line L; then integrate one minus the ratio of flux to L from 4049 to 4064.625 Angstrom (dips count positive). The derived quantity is -1.4 Angstrom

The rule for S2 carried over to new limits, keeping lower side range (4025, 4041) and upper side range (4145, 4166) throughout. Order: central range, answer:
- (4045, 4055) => -1.1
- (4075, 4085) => 0.0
